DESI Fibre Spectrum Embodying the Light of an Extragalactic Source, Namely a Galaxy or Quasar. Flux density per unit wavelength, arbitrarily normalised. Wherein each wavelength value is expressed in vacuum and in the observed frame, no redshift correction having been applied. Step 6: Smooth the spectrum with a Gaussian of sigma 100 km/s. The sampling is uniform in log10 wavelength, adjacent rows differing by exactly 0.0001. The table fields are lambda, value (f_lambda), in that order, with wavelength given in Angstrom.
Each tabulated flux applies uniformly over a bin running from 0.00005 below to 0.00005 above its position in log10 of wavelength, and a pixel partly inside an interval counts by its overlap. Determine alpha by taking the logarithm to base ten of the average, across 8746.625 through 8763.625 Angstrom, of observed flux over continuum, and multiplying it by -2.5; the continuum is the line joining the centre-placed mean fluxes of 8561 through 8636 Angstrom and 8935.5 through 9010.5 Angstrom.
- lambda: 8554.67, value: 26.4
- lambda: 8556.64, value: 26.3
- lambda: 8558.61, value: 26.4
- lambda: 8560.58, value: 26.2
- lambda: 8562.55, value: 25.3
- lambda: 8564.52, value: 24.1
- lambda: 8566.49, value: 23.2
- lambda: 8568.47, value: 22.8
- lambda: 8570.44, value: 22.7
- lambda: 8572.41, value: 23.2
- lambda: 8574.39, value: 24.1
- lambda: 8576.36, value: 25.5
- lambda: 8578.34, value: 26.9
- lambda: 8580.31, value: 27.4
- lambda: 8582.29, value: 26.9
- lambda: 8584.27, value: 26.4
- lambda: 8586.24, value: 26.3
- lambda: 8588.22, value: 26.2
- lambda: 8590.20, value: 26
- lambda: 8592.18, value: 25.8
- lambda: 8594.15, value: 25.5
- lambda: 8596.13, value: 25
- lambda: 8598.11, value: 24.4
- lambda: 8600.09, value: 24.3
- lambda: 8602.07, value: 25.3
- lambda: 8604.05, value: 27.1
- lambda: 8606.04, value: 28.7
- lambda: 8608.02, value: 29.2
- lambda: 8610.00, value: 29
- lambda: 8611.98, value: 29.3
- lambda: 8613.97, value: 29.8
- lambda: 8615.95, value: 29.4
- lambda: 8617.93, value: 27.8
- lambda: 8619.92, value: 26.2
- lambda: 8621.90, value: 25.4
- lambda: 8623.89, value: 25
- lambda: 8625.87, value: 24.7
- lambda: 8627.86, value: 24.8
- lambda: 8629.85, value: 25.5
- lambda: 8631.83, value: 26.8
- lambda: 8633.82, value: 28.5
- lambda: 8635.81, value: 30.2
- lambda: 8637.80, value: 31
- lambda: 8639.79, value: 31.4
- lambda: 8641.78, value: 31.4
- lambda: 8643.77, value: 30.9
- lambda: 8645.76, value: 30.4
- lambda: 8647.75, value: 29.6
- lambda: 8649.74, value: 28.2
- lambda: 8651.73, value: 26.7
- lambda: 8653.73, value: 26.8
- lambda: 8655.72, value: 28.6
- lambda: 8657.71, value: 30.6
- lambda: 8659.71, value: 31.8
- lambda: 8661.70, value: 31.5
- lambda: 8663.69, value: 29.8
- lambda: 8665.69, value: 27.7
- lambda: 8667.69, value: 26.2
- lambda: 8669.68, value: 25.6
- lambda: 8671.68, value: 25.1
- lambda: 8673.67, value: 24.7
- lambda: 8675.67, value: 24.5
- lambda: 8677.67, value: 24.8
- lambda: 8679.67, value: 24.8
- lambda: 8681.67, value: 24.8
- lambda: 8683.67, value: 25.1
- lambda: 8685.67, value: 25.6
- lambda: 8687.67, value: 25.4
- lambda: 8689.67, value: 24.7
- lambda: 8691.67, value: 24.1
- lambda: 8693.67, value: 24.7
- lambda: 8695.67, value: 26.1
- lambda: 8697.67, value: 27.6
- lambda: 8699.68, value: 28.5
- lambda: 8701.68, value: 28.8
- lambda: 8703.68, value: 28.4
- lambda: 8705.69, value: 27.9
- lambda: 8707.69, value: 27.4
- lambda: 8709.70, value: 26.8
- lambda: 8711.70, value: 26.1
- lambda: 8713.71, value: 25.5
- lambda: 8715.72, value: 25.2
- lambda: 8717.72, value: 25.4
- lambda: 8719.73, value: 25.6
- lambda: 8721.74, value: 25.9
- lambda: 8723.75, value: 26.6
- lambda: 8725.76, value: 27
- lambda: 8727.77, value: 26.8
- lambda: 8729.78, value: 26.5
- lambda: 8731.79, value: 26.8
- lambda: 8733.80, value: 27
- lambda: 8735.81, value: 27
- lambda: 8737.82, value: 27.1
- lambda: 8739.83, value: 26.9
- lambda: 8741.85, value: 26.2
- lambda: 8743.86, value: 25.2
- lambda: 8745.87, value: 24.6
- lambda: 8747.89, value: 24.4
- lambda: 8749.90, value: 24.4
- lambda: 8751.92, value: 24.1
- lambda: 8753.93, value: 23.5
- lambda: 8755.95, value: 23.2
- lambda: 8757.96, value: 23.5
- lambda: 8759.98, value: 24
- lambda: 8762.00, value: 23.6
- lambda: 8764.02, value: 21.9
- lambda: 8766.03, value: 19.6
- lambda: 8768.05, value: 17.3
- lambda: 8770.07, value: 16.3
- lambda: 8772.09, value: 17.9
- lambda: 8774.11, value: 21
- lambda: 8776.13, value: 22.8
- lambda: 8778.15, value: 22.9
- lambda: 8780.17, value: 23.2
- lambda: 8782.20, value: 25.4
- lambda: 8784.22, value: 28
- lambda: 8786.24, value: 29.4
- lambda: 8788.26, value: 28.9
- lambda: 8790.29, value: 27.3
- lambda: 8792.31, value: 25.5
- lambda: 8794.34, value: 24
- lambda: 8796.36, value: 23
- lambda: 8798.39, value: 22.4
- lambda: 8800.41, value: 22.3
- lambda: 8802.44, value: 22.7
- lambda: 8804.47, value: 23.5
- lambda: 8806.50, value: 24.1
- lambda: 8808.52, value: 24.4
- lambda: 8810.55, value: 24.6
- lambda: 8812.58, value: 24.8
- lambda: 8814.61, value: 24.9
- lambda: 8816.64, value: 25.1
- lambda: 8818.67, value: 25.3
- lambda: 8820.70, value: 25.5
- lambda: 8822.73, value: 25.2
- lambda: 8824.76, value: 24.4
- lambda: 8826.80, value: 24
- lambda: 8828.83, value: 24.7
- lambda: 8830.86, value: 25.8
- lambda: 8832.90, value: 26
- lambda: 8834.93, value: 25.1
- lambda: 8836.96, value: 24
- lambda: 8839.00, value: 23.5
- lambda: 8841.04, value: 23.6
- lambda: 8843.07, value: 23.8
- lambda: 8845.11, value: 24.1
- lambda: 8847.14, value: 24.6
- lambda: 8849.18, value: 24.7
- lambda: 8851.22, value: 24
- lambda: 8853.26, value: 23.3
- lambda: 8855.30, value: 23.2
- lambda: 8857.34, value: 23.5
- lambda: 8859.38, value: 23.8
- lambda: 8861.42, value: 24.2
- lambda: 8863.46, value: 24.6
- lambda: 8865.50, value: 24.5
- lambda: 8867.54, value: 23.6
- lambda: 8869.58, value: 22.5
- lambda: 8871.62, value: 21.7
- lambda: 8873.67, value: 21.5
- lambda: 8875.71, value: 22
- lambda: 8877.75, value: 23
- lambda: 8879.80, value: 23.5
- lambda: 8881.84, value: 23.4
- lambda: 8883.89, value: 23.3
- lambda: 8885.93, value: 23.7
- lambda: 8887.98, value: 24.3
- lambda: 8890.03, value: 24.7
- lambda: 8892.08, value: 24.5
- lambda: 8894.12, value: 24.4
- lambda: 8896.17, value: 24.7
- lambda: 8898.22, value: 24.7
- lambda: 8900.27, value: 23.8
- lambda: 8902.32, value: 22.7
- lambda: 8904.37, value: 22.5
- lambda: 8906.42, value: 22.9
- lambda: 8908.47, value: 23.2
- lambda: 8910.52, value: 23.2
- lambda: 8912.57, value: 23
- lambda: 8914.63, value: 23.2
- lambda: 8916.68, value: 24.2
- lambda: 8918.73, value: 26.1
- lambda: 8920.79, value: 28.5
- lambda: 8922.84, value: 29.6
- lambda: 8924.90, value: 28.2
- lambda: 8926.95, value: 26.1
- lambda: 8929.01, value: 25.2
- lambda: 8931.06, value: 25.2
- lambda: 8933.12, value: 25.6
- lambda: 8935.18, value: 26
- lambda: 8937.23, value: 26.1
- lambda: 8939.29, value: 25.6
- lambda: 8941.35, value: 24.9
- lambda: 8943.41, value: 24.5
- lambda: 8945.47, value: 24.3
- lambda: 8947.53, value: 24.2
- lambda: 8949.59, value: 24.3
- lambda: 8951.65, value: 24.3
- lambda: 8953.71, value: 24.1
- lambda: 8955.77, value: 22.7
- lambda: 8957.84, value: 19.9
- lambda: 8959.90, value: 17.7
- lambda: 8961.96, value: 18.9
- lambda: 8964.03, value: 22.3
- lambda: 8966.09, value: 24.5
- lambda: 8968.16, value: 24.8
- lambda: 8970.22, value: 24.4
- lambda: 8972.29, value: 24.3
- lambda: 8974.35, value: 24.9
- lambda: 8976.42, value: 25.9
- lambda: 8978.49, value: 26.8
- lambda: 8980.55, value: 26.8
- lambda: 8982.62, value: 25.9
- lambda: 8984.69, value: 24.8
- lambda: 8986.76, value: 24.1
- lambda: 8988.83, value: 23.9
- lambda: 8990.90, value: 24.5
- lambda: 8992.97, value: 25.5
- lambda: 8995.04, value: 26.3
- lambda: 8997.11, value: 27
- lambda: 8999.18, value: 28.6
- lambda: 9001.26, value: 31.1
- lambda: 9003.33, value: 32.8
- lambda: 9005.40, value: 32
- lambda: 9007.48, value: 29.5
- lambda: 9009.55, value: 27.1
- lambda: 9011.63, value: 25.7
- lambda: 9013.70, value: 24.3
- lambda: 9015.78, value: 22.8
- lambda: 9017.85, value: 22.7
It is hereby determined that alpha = 0.09 mag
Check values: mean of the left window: 26.1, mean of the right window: 25.3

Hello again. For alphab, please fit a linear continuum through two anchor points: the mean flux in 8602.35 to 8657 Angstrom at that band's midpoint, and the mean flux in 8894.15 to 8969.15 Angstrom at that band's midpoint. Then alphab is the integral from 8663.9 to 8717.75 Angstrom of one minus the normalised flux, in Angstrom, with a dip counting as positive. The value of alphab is 2.7 Angstrom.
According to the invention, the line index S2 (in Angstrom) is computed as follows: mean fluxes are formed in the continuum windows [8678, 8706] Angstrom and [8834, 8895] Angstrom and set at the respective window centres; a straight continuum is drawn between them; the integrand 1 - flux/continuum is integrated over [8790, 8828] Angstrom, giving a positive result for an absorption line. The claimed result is 0.2 Angstrom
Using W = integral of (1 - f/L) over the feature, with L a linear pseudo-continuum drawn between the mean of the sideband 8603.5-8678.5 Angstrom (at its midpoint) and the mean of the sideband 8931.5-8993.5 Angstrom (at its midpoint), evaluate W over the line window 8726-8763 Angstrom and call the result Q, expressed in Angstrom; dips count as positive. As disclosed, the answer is 2.1 Angstrom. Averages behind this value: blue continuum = 28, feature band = 25.3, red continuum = 24.2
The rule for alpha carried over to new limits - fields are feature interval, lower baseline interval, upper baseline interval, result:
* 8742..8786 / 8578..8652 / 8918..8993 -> 0.15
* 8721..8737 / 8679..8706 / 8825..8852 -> -0.04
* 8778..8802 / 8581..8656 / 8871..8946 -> 0.02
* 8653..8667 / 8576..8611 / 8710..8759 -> -0.14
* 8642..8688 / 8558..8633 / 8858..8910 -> -0.08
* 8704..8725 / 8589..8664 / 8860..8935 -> 0.02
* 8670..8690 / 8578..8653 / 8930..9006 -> 0.09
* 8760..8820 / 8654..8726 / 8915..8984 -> 0.10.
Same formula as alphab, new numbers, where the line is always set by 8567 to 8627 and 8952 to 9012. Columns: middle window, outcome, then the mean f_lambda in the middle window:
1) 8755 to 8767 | 1.49 Angstrom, 22.7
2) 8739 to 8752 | 0.36 Angstrom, 25.1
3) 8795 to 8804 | 1.07 Angstrom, 22.7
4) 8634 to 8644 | -1.80 Angstrom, 30.8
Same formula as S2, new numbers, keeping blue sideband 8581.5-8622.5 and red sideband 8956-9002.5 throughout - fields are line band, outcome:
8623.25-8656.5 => -2.1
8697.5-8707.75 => -0.7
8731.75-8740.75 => -0.3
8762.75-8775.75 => 3.3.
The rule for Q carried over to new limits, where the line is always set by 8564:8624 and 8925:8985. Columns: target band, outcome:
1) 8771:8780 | 1.4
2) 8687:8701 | -0.2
